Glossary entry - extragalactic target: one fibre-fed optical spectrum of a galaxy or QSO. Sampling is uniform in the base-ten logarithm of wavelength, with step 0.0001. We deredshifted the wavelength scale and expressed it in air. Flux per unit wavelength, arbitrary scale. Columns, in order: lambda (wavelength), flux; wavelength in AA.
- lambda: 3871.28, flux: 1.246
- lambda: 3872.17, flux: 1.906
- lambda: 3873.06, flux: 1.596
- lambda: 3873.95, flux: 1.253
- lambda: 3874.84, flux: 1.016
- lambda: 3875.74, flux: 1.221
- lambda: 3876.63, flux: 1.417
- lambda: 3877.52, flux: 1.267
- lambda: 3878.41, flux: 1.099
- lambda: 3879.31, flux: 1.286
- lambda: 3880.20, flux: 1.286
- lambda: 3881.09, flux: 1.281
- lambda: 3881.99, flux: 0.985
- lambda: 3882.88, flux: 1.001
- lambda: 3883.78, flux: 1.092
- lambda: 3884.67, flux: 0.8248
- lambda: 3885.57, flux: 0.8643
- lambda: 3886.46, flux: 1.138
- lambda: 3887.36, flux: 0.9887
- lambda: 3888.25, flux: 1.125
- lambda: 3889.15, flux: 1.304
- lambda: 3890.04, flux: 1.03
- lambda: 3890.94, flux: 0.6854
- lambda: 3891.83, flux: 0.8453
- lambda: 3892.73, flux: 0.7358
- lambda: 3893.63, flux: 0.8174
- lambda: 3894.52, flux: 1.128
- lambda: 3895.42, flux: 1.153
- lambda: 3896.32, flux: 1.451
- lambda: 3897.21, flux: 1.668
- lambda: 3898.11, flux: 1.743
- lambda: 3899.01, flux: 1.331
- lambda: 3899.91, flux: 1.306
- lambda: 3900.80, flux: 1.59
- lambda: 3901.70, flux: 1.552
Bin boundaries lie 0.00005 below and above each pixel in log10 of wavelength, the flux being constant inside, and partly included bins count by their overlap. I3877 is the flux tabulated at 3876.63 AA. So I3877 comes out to 1.417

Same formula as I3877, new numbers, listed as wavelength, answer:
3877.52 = 1.267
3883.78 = 1.092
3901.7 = 1.552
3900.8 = 1.59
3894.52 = 1.128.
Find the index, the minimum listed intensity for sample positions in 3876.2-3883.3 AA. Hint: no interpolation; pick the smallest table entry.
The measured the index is 0.985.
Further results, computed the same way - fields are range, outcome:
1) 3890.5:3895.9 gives 0.6854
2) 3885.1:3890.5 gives 0.8643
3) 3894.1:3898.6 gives 1.128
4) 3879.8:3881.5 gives 1.281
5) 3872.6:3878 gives 1.016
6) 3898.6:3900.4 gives 1.306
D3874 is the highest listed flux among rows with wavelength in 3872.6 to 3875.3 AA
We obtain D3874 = 1.596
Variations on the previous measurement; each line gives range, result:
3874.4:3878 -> 1.417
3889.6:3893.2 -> 1.03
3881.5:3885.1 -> 1.092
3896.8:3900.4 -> 1.743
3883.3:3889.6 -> 1.304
